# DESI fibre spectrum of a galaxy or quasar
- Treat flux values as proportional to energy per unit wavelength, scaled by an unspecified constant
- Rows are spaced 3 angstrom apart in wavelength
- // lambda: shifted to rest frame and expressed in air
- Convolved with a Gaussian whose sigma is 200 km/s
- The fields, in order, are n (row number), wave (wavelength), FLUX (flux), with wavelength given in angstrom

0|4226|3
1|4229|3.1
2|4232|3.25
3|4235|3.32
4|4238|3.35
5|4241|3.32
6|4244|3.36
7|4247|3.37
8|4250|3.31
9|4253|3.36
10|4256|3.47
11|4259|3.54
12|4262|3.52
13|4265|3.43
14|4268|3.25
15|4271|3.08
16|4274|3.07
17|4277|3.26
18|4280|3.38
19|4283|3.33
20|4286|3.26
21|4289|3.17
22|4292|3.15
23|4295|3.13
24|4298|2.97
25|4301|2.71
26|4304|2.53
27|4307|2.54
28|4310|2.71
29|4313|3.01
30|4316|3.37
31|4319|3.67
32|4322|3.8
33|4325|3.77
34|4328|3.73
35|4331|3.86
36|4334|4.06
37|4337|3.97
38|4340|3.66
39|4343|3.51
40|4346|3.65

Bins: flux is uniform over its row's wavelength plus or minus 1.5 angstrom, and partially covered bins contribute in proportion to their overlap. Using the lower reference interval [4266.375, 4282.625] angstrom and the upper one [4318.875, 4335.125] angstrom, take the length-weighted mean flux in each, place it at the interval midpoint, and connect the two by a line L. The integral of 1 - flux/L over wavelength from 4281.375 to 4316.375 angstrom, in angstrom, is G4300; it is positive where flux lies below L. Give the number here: 5.1 angstrom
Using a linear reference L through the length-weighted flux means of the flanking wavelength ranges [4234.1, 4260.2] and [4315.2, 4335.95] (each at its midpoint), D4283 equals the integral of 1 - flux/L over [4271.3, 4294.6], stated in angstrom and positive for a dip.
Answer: 2.2 angstrom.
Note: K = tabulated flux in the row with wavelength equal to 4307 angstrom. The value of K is 2.54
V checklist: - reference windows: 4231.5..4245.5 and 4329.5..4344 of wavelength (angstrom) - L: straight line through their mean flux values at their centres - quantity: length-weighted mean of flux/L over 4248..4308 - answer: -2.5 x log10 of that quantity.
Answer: 0.11 mag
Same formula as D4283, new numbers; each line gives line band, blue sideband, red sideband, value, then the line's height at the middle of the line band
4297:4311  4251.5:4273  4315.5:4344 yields 3.6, 3.61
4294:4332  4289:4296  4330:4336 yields 3.9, 3.56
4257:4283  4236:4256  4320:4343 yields 1.2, 3.48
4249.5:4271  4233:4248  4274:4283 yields -0.5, 3.31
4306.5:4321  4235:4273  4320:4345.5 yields 2.2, 3.68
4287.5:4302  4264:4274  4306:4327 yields 1.0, 3.26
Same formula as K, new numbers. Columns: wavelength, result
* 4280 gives 3.38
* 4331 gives 3.86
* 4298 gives 2.97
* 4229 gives 3.1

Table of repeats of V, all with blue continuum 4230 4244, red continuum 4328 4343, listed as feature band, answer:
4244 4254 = 0.01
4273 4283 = 0.09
